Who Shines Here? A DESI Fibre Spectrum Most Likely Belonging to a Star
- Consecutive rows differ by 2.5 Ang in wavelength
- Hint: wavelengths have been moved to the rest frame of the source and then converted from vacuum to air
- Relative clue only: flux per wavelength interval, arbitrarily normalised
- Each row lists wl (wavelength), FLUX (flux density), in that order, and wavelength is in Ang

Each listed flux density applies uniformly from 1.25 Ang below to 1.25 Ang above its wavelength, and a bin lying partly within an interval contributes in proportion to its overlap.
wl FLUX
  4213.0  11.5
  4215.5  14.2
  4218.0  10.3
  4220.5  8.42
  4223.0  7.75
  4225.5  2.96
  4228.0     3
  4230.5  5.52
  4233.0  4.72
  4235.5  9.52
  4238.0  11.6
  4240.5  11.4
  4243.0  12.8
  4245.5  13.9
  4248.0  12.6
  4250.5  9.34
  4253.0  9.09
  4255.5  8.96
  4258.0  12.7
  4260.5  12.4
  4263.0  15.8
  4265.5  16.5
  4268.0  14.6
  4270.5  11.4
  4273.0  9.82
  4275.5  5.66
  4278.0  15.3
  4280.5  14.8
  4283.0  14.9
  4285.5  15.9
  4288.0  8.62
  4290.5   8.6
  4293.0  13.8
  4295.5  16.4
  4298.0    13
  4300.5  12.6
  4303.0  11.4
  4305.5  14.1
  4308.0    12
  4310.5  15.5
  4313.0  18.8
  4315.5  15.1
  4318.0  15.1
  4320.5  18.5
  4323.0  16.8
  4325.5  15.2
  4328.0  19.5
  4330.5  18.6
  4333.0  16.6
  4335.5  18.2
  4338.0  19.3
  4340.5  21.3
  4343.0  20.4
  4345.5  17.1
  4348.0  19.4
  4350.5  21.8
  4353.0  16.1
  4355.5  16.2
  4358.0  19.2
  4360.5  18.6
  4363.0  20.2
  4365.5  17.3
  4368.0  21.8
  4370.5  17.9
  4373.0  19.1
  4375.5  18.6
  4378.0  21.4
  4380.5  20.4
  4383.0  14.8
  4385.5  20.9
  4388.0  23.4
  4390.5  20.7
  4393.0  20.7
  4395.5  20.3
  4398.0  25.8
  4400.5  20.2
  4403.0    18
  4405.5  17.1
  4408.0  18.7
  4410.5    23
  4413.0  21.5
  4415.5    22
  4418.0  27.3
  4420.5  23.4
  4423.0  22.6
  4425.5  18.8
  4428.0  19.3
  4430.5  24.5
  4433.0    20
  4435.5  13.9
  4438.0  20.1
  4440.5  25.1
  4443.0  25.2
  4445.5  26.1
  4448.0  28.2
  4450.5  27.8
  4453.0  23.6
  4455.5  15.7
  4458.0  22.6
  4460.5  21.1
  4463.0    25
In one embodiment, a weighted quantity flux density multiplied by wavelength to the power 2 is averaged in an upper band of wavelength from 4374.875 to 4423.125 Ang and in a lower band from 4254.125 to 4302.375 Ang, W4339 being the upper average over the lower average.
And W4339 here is 1.8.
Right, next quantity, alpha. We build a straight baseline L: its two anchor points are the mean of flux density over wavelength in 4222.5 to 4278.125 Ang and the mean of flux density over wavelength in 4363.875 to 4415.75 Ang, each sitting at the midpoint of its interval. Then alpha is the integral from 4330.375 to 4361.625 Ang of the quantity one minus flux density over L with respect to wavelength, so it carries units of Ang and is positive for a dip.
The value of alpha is -3.1 Ang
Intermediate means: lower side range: 10.3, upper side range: 20.1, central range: 18.7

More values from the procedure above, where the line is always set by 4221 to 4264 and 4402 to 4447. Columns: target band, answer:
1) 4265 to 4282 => -1.23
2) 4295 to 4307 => 0.11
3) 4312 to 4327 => -2.01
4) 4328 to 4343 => -3.14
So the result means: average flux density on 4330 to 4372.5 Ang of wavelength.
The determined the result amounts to 18.8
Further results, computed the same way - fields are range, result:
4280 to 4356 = 16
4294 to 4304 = 13.4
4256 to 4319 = 13.3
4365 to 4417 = 20.2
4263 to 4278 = 12.3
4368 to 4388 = 19.5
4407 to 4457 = 22.4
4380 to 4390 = 19.9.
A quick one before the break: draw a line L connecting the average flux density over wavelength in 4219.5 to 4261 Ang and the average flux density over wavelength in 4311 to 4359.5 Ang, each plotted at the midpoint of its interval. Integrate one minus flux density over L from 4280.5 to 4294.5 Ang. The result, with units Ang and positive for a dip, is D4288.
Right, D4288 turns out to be 0.9 Ang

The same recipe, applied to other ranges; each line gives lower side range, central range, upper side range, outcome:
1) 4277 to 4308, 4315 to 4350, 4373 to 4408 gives -4.4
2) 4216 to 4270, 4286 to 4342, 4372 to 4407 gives -1.1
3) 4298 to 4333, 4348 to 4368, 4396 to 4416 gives -0.8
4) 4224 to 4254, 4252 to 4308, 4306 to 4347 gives 0.5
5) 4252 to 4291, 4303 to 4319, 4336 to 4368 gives 0.8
